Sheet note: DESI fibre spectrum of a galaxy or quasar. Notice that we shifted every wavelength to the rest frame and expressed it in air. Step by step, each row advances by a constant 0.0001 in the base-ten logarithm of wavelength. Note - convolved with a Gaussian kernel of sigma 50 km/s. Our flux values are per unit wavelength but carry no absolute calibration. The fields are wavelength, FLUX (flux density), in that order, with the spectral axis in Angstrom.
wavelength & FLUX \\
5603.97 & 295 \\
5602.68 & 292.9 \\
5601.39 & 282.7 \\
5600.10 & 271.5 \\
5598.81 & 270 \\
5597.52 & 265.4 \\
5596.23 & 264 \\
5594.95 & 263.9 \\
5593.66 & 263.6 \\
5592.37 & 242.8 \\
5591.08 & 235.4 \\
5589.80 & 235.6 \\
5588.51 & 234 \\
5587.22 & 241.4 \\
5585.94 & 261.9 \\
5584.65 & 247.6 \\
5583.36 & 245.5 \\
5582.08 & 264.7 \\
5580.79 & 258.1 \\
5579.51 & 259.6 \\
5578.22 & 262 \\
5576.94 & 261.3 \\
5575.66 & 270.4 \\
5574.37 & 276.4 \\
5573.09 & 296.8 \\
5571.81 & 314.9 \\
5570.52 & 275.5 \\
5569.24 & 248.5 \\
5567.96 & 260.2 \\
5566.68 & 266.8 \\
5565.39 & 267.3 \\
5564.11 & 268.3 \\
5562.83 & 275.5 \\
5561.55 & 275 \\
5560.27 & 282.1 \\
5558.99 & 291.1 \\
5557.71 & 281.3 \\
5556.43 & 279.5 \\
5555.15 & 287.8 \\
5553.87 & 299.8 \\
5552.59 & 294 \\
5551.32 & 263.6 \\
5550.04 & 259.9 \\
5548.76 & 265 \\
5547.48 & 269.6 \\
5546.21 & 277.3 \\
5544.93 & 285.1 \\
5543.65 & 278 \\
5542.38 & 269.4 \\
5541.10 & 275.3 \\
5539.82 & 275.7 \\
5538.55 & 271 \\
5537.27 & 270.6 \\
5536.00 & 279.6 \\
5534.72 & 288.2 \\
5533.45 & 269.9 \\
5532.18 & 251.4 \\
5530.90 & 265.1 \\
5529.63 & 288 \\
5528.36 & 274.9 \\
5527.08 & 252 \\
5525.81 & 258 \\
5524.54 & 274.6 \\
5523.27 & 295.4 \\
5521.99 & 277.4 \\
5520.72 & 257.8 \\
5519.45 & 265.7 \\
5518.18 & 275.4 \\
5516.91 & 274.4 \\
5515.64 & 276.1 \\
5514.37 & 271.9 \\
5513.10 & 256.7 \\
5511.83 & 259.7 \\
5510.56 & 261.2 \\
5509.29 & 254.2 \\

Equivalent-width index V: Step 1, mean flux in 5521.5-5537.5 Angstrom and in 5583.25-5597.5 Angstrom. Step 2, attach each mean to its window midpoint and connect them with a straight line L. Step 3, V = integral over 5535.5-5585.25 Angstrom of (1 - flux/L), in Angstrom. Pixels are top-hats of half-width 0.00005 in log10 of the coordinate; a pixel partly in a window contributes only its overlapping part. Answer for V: -2.3 Angstrom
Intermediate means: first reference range 273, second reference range 250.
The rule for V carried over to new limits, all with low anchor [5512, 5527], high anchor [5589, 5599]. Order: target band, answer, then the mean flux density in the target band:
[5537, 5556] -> -0.9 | 276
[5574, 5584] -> -0.2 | 262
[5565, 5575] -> -0.6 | 276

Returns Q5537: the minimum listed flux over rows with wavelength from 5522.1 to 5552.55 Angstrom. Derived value 251.4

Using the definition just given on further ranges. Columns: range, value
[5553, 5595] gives 234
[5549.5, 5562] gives 259.9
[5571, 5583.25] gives 258.1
